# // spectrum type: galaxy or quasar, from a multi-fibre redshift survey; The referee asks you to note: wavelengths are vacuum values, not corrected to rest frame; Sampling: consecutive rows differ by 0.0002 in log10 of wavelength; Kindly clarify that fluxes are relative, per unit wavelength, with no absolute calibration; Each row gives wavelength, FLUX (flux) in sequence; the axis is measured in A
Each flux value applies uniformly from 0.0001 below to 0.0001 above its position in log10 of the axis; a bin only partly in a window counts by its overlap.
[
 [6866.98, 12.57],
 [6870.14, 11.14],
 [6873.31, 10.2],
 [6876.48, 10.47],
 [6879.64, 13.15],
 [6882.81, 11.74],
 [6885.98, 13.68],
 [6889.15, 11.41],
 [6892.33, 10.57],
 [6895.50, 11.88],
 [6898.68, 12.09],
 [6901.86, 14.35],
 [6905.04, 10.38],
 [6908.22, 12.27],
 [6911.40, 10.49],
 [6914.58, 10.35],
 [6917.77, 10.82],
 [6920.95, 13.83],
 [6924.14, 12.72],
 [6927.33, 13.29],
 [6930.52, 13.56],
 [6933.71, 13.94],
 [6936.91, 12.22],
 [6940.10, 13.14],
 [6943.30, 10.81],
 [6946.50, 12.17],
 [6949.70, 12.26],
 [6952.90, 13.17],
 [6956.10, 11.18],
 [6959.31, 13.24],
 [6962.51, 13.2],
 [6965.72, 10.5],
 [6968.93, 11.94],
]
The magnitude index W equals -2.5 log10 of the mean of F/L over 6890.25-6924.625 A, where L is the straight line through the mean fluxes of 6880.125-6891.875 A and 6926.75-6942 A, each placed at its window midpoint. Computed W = 0.077 mag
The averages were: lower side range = 12.2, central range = 11.8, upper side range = 13.2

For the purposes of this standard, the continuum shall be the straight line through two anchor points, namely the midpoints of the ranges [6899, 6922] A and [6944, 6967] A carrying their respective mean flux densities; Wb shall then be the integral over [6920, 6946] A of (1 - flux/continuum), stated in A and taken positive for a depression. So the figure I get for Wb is -2.0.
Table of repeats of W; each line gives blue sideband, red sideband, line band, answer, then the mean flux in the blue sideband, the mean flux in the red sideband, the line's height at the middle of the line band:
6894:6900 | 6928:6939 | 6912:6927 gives 0.07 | 12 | 13.2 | 12.8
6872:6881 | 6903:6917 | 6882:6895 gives -0.07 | 11.3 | 11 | 11.2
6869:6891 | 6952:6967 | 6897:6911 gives -0.02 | 11.7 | 12.3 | 11.9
